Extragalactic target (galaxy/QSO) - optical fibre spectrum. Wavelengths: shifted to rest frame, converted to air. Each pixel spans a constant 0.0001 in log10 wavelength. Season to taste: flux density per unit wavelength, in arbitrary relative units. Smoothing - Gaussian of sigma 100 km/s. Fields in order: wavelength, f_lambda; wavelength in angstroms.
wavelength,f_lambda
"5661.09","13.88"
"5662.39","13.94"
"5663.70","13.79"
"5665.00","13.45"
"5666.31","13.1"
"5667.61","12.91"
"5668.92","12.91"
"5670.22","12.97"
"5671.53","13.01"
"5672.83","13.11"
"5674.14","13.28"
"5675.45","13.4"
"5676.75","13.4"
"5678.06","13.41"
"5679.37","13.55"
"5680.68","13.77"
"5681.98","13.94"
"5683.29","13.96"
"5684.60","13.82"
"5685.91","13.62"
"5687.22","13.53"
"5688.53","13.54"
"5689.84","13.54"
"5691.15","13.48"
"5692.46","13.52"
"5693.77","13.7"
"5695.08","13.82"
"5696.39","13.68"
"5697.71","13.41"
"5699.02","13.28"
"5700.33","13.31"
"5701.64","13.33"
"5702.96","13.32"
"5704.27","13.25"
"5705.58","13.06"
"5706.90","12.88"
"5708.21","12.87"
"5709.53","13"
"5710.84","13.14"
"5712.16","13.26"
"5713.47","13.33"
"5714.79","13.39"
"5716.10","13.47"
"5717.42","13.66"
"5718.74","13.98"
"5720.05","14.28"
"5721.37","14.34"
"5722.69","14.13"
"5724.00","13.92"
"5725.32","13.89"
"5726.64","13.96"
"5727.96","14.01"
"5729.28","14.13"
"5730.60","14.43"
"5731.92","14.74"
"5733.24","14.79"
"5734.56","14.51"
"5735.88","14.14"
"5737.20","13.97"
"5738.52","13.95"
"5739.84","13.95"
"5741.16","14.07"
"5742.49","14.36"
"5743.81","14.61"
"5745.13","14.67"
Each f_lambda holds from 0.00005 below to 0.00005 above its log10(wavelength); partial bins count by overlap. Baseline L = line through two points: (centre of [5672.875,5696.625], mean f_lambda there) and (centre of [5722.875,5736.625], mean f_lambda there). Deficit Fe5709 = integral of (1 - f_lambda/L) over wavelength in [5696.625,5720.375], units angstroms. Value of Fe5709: 1.0 angstroms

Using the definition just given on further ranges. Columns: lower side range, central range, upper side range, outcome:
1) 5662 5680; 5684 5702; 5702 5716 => -0.4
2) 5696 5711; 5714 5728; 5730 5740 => -0.1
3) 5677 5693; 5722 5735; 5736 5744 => -0.2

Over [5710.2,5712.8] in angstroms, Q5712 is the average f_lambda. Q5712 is 13.2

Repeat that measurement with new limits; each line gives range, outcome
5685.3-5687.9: 13.6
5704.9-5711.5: 13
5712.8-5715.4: 13.4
